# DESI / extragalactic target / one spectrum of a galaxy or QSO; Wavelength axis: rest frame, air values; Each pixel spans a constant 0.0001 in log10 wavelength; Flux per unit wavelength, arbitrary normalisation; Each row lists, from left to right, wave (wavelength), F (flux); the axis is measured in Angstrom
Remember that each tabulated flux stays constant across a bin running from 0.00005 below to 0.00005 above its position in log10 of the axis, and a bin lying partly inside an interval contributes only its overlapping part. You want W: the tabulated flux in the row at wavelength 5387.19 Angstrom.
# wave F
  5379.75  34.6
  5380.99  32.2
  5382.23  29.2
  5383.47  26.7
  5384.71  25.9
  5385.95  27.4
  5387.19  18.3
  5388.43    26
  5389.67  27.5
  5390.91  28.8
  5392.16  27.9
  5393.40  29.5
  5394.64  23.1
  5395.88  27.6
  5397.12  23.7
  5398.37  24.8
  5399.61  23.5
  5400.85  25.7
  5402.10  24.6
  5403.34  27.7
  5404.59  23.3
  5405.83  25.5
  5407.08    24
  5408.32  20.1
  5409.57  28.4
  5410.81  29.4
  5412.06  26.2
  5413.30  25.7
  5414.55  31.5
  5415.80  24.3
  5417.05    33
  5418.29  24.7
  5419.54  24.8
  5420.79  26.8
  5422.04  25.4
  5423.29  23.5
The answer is 18.3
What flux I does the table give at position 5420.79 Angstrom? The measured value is 26.8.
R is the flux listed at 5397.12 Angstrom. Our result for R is 23.7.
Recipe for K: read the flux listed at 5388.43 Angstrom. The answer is 26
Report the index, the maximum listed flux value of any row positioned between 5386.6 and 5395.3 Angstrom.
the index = 29.5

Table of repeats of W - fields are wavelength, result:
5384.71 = 25.9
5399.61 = 23.5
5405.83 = 25.5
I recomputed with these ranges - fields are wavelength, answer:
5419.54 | 24.8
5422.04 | 25.4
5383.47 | 26.7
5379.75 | 34.6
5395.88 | 27.6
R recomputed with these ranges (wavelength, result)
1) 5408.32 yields 20.1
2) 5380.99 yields 32.2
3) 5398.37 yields 24.8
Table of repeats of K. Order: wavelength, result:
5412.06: 26.2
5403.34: 27.7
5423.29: 23.5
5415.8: 24.3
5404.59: 23.3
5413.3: 25.7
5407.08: 24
